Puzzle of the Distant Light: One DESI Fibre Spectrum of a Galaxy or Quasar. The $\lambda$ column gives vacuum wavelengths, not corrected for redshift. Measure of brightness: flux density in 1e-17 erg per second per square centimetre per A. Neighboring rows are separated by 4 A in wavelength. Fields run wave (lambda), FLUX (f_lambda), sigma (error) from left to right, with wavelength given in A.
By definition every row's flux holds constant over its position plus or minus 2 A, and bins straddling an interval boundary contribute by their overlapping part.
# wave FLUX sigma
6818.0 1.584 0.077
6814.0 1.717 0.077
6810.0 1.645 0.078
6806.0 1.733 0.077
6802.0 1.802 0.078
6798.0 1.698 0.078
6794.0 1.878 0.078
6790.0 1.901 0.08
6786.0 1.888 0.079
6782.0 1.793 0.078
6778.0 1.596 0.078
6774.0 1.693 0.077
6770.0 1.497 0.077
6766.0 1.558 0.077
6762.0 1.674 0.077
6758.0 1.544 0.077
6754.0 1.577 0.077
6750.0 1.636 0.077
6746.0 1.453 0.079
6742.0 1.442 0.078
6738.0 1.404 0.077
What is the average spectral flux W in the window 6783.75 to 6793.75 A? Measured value 1.89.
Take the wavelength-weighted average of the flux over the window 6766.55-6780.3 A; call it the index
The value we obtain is 1.6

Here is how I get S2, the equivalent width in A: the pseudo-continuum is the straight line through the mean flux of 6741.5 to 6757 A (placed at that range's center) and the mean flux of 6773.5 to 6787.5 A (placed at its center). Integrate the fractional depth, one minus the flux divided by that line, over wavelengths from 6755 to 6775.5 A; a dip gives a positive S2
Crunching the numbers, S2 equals 0.6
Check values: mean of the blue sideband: 1.54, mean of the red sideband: 1.74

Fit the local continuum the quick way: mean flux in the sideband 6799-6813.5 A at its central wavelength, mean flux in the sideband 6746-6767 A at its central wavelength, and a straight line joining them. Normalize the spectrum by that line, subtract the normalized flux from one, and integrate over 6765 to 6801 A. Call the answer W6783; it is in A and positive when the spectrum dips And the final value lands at -1.5 A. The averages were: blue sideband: 1.59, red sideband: 1.72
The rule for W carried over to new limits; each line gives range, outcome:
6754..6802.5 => 1.7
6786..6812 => 1.78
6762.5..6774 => 1.58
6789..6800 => 1.82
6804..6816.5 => 1.69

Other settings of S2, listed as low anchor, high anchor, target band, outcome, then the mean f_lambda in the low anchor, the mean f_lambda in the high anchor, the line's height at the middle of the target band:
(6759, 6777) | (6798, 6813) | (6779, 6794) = -1.7 A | 1.6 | 1.72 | 1.66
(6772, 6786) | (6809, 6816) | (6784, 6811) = -1.5 A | 1.72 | 1.69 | 1.7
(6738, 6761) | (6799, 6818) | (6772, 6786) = -0.9 A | 1.53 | 1.71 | 1.62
